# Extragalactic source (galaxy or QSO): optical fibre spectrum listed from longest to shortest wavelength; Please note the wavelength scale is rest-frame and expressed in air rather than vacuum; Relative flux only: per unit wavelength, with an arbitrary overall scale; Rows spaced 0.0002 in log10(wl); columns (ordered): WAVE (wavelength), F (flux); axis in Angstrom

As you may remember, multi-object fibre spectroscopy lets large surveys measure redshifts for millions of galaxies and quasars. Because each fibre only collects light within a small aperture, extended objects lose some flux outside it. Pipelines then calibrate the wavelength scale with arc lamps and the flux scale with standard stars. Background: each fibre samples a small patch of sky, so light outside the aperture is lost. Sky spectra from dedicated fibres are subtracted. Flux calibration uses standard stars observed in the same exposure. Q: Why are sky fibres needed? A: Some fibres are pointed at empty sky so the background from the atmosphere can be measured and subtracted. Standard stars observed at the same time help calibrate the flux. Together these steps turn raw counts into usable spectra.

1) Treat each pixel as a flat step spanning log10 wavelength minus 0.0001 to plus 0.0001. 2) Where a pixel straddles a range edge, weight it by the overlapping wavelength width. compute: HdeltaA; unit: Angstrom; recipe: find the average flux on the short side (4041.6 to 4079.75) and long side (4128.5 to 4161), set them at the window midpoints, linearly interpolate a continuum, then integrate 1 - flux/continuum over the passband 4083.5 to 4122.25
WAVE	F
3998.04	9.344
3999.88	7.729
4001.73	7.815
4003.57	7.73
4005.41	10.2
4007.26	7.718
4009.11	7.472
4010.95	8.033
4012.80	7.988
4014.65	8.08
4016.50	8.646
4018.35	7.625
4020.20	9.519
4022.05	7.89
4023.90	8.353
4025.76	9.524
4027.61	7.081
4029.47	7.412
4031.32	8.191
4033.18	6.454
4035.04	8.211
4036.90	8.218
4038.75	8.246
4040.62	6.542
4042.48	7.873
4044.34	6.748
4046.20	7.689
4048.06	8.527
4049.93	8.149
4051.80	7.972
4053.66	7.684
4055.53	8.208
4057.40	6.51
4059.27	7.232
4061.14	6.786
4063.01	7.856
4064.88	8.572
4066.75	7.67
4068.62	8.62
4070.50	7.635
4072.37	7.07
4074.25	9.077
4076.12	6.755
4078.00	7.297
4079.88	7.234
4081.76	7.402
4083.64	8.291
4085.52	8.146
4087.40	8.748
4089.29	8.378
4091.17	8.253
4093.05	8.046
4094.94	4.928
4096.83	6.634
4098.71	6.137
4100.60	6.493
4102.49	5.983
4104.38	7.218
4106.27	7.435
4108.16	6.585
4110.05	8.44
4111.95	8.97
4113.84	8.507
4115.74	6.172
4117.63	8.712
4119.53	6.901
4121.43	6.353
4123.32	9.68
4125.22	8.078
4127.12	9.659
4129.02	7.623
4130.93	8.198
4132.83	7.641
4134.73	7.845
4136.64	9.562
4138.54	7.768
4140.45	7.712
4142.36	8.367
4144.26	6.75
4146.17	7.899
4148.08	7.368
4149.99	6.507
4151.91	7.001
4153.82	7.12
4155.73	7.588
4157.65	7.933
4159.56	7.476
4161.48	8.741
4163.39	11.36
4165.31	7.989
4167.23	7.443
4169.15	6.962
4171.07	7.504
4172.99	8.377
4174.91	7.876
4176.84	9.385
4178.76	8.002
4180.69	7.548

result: 1.5 Angstrom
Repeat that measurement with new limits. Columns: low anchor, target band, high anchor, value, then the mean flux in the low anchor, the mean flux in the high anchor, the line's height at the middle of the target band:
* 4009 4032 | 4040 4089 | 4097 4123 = 0.0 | 8.16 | 7.27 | 7.72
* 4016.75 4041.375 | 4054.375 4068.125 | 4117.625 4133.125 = 0.7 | 7.97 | 8.07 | 8.01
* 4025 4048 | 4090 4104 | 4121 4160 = 2.0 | 7.7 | 7.84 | 7.78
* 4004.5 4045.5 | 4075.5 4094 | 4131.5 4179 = 0.2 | 8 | 7.93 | 7.97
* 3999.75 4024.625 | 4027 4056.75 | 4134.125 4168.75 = 1.6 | 8.21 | 7.9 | 8.15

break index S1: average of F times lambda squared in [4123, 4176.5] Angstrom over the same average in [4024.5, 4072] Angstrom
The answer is 1.1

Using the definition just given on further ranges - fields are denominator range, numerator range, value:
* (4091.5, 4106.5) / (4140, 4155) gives 1.13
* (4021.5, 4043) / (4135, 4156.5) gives 1.03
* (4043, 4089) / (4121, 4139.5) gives 1.10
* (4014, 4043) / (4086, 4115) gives 0.96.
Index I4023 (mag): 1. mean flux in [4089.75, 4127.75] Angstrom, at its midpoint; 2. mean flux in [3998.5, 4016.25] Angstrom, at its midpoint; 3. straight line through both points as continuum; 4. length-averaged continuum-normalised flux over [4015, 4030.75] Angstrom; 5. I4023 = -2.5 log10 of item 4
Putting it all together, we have -0.03 mag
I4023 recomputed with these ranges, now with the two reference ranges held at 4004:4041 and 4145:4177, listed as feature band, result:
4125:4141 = -0.05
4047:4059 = 0.03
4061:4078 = 0.03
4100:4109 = 0.18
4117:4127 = -0.02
